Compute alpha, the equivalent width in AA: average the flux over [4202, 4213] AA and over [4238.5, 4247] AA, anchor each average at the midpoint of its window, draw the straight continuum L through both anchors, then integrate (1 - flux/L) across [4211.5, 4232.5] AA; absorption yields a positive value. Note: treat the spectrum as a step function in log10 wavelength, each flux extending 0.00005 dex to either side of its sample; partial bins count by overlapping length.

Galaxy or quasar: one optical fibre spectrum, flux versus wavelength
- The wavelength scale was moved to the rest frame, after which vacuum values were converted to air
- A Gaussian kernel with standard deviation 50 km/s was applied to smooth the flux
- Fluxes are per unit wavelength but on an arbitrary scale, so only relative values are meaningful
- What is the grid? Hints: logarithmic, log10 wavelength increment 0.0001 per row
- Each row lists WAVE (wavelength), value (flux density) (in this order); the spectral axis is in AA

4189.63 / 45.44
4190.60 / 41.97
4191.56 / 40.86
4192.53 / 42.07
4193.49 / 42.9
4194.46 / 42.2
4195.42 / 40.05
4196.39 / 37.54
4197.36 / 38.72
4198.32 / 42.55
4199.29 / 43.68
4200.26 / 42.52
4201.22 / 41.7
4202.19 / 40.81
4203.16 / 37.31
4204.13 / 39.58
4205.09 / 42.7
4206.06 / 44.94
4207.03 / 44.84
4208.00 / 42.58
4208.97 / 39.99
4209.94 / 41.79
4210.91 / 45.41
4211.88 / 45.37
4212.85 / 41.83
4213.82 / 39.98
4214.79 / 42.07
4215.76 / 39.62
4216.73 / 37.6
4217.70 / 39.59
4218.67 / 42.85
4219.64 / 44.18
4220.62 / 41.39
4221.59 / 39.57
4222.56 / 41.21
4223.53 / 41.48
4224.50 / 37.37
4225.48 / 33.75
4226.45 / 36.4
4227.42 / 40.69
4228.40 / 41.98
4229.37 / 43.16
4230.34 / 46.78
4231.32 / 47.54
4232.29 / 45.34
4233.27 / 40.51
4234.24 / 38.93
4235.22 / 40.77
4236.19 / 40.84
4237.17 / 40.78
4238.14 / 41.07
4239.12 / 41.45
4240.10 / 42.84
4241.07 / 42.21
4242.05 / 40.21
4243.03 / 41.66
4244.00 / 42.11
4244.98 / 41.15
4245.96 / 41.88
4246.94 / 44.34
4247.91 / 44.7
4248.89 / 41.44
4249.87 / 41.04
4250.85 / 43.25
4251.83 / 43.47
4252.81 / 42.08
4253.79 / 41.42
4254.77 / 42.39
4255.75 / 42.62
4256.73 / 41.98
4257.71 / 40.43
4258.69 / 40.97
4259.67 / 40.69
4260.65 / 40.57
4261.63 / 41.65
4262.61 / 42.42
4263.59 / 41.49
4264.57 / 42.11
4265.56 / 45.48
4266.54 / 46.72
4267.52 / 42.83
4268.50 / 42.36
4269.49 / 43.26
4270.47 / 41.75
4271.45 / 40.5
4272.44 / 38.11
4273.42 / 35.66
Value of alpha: 0.4 AA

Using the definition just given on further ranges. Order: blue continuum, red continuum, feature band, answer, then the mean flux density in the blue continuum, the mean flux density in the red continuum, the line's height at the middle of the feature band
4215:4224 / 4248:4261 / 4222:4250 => -0.1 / 40.9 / 41.8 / 41.3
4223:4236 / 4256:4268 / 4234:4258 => -0.1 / 41.1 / 42.3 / 41.7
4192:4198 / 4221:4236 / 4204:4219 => -0.4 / 40.6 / 41.1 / 40.8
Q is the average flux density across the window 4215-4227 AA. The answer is 39.7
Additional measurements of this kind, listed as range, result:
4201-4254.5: 41.6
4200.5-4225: 41.4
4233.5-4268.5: 42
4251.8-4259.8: 41.7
